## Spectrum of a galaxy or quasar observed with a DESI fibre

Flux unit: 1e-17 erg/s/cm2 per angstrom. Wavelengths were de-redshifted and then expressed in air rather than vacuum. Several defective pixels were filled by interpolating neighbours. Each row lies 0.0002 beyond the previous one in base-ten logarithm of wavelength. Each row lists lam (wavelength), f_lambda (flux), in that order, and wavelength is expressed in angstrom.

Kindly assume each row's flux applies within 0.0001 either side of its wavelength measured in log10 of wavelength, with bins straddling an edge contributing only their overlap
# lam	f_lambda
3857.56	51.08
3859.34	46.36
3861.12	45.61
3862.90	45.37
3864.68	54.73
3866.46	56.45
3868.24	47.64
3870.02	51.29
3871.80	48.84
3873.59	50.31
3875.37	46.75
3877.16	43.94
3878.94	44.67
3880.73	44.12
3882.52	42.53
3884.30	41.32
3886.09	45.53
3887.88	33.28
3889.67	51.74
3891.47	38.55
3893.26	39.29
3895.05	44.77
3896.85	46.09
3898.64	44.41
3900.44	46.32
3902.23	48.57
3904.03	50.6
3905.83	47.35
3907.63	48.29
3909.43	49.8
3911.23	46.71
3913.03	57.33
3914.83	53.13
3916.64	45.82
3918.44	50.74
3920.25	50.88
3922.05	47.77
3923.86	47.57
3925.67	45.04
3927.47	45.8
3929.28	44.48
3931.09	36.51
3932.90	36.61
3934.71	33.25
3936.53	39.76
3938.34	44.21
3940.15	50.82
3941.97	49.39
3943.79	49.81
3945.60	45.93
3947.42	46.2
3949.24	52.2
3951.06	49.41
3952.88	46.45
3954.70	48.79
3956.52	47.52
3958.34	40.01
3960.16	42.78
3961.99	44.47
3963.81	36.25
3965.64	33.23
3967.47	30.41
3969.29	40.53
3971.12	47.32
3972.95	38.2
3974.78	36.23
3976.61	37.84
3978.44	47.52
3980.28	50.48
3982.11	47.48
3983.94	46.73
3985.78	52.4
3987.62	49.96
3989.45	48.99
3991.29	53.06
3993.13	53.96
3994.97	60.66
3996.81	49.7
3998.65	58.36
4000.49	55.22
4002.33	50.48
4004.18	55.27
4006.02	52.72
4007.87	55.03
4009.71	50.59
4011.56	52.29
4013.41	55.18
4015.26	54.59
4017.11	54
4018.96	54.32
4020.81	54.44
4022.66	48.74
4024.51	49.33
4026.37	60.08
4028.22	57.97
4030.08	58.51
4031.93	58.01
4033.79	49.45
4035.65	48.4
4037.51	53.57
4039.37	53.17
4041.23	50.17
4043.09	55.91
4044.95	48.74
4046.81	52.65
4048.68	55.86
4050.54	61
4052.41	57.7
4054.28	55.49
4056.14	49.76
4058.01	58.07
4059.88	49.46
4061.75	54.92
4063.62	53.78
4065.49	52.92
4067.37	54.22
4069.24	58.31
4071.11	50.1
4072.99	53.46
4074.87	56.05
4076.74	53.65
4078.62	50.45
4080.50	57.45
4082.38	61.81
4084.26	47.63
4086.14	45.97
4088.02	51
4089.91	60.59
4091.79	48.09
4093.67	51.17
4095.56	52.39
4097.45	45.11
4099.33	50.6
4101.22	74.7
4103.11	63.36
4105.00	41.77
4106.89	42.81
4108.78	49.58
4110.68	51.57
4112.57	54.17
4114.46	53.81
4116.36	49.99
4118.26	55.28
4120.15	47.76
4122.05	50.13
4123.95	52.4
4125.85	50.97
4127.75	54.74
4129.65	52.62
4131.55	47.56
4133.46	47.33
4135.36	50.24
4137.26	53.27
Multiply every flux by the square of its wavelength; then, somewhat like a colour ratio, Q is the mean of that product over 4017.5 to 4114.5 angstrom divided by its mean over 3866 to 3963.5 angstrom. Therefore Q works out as 1.3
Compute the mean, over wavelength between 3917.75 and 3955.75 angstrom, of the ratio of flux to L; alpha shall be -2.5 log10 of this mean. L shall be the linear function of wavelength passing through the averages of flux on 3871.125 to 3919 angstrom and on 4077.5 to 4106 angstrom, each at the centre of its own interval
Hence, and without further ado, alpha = 0.05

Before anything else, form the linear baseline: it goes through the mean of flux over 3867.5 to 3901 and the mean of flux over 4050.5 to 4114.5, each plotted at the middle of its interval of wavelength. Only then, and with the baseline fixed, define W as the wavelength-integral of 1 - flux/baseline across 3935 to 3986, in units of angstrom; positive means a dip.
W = 4.2 angstrom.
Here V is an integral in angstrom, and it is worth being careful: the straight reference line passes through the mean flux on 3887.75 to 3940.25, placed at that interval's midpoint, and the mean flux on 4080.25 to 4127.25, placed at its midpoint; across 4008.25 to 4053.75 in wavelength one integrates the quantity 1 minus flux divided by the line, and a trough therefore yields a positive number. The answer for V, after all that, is -3.8 angstrom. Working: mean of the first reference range 45.6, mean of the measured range 54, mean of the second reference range 52.3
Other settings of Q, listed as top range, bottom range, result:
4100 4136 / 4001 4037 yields 1.02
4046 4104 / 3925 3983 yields 1.34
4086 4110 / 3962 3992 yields 1.27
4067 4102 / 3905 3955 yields 1.24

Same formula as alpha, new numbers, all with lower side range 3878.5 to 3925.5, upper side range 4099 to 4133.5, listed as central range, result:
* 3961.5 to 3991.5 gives 0.12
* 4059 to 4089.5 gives -0.05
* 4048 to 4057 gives -0.11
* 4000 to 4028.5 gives -0.09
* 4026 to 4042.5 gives -0.09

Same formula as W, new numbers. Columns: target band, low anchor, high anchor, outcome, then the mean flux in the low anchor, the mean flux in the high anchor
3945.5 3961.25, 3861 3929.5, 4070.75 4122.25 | 0.7 angstrom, 47.1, 52.6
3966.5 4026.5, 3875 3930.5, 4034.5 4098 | 0.4 angstrom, 46.2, 53.2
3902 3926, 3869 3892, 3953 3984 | -3.0 angstrom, 44.9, 42.1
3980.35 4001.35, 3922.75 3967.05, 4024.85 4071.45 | -1.6 angstrom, 43.9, 54.3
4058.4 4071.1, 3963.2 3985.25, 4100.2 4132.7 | -1.4 angstrom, 41.3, 52.5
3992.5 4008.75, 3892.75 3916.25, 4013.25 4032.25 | -0.3 angstrom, 48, 54.9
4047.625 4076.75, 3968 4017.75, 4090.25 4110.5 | -1.9 angstrom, 50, 52.2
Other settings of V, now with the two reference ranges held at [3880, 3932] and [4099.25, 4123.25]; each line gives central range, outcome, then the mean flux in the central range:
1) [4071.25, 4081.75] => -0.5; 54.1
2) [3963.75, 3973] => 2.0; 37.7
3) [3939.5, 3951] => -0.4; 49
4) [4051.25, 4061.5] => -0.7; 54.3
